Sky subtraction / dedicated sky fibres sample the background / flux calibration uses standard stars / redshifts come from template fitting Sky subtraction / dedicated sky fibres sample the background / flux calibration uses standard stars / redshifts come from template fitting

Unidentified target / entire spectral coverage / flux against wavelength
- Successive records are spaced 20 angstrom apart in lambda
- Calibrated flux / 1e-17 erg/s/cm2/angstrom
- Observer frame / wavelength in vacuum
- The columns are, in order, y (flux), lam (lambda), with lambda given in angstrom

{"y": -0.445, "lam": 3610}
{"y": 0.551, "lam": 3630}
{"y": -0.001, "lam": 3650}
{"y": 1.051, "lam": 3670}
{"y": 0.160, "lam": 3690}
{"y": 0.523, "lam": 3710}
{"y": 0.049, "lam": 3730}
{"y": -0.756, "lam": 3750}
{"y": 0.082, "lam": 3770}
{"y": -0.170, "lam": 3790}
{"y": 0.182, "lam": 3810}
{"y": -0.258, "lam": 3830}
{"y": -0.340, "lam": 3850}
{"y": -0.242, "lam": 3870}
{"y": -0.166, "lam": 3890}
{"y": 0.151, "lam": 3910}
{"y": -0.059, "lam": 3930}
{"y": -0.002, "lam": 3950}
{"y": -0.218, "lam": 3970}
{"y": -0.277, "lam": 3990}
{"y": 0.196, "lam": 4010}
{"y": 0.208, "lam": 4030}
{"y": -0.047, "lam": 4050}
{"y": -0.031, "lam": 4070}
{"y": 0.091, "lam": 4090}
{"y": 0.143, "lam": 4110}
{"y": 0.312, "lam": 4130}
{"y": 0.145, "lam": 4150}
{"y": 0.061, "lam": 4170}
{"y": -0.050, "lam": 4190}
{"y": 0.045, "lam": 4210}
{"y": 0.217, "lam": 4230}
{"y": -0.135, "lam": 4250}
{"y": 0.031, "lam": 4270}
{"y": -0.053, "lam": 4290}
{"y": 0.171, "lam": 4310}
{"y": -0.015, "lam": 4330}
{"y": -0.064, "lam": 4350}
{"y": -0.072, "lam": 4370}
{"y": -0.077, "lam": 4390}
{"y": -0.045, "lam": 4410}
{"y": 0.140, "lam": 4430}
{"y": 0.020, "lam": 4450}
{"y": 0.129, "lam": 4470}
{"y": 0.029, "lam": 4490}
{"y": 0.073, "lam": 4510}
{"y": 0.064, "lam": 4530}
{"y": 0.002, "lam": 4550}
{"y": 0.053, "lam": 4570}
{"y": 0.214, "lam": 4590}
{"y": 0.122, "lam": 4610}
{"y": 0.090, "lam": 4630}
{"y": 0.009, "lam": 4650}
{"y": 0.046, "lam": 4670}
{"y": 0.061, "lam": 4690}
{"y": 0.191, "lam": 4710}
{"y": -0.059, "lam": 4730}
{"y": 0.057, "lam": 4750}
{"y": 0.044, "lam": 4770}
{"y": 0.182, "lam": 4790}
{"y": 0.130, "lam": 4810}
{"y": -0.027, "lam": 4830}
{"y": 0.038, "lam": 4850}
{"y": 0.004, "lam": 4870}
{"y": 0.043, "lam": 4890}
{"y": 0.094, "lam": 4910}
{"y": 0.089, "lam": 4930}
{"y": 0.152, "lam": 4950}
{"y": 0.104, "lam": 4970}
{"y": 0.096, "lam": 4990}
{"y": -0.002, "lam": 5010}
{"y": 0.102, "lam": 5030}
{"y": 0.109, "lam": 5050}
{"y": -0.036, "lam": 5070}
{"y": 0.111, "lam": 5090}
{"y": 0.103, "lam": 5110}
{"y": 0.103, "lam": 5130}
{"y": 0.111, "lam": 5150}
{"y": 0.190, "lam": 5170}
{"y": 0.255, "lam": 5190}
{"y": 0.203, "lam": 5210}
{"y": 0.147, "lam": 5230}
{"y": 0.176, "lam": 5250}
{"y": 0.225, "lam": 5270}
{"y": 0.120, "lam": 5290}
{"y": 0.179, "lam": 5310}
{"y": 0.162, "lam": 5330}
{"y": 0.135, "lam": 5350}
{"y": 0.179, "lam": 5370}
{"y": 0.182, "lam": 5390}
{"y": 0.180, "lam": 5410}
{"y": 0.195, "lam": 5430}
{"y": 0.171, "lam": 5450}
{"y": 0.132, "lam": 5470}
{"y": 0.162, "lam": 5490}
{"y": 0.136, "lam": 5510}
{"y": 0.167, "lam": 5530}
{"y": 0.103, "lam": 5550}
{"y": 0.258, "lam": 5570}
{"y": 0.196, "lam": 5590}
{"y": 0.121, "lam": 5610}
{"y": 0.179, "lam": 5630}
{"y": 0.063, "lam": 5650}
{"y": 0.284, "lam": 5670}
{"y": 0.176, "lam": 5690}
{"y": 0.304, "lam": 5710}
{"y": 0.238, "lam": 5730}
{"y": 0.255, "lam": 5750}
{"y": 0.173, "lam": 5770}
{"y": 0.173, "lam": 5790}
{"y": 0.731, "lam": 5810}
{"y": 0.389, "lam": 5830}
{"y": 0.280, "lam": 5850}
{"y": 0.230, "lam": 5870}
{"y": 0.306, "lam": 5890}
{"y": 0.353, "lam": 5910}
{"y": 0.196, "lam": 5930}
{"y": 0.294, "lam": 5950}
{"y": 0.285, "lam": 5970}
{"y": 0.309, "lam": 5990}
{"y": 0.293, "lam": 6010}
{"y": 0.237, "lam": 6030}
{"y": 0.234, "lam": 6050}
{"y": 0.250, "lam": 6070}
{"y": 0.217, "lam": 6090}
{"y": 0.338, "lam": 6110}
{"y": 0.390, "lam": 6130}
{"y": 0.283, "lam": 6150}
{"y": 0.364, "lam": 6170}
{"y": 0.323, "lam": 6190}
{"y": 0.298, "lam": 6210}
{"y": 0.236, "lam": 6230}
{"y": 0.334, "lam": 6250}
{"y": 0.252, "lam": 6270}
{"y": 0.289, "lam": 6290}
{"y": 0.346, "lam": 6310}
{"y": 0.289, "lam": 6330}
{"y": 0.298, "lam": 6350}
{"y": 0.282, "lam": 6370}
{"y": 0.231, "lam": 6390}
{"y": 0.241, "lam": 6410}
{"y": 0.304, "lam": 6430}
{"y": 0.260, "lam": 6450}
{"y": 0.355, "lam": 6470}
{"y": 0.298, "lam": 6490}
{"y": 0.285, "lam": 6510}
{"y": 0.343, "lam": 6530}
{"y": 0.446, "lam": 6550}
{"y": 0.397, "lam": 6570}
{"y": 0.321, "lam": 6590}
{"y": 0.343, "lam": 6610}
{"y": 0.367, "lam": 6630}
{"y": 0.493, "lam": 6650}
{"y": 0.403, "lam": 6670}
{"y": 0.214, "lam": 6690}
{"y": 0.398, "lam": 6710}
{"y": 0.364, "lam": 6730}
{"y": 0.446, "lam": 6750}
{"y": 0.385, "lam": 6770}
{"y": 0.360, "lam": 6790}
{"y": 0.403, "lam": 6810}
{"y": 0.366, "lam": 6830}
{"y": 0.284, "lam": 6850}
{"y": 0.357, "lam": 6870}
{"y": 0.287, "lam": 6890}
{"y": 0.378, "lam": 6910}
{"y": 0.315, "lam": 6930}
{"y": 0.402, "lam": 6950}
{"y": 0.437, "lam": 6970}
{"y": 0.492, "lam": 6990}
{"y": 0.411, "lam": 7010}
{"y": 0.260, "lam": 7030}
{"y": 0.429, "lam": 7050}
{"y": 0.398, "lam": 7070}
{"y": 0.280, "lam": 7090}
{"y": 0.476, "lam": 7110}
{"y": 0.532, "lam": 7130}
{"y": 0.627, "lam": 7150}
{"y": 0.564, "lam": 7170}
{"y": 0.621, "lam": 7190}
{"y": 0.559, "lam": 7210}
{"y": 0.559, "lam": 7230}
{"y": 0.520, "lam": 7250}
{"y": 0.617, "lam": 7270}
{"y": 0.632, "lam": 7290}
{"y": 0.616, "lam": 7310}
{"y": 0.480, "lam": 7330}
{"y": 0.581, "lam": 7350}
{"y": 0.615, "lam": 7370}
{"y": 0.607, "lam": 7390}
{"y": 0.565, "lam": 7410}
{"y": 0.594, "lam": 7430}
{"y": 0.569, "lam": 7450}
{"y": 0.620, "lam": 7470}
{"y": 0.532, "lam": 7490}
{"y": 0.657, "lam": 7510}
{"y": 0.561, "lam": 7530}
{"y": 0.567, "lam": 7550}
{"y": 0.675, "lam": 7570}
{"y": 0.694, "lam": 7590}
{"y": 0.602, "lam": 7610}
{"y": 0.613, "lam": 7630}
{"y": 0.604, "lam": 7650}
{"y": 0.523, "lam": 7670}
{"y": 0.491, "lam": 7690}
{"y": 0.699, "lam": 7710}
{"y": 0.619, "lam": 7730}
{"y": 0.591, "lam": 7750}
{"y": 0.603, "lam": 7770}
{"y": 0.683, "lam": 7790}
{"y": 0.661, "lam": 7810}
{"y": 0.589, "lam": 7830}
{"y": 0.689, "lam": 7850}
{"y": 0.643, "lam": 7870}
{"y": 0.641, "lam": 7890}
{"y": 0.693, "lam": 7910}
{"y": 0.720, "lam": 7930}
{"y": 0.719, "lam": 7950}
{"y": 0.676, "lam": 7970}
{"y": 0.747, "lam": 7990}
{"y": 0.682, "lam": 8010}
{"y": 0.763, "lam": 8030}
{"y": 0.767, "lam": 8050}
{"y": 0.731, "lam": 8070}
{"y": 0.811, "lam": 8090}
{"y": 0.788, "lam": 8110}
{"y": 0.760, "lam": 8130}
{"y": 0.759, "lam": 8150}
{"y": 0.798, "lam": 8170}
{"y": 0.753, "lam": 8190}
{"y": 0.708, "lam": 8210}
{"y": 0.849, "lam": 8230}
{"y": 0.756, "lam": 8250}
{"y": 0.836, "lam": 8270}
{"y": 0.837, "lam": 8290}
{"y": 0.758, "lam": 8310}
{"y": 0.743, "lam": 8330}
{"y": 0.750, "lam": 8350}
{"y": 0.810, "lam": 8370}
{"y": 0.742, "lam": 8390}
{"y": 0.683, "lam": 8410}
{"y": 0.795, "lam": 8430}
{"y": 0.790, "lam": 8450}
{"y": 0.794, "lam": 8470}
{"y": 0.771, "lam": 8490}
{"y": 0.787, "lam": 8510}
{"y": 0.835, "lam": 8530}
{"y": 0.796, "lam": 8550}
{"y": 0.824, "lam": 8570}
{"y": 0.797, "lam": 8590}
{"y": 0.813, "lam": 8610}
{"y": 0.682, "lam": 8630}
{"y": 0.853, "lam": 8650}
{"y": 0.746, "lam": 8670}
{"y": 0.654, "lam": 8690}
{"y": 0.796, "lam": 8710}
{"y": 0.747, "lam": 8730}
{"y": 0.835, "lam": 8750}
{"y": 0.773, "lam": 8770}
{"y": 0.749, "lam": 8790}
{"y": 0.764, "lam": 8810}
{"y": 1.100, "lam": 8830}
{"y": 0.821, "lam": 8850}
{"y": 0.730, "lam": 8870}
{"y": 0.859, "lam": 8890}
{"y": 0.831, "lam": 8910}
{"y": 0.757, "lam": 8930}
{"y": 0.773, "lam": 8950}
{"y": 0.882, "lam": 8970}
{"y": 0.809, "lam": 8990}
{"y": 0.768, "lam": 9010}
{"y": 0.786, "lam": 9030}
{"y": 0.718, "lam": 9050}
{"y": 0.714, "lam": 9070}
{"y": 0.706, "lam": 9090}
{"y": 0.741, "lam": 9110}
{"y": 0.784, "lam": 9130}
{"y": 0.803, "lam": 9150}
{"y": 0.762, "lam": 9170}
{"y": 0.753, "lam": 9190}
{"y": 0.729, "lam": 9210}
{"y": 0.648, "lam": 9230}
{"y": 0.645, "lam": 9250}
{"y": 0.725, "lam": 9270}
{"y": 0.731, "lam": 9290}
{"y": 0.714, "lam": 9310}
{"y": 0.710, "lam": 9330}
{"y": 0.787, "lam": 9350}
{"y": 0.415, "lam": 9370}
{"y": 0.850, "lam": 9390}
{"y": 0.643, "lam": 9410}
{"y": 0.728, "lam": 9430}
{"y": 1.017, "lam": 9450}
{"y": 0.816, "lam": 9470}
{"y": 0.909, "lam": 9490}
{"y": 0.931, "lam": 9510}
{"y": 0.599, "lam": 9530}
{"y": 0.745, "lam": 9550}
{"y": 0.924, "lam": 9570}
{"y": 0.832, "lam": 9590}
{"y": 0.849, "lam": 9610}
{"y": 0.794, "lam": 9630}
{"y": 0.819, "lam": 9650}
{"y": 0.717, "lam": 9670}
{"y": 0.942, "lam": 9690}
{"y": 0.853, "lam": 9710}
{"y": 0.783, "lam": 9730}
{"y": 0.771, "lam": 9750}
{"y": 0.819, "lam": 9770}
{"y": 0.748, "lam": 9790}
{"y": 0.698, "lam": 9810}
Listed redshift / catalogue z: 0.785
